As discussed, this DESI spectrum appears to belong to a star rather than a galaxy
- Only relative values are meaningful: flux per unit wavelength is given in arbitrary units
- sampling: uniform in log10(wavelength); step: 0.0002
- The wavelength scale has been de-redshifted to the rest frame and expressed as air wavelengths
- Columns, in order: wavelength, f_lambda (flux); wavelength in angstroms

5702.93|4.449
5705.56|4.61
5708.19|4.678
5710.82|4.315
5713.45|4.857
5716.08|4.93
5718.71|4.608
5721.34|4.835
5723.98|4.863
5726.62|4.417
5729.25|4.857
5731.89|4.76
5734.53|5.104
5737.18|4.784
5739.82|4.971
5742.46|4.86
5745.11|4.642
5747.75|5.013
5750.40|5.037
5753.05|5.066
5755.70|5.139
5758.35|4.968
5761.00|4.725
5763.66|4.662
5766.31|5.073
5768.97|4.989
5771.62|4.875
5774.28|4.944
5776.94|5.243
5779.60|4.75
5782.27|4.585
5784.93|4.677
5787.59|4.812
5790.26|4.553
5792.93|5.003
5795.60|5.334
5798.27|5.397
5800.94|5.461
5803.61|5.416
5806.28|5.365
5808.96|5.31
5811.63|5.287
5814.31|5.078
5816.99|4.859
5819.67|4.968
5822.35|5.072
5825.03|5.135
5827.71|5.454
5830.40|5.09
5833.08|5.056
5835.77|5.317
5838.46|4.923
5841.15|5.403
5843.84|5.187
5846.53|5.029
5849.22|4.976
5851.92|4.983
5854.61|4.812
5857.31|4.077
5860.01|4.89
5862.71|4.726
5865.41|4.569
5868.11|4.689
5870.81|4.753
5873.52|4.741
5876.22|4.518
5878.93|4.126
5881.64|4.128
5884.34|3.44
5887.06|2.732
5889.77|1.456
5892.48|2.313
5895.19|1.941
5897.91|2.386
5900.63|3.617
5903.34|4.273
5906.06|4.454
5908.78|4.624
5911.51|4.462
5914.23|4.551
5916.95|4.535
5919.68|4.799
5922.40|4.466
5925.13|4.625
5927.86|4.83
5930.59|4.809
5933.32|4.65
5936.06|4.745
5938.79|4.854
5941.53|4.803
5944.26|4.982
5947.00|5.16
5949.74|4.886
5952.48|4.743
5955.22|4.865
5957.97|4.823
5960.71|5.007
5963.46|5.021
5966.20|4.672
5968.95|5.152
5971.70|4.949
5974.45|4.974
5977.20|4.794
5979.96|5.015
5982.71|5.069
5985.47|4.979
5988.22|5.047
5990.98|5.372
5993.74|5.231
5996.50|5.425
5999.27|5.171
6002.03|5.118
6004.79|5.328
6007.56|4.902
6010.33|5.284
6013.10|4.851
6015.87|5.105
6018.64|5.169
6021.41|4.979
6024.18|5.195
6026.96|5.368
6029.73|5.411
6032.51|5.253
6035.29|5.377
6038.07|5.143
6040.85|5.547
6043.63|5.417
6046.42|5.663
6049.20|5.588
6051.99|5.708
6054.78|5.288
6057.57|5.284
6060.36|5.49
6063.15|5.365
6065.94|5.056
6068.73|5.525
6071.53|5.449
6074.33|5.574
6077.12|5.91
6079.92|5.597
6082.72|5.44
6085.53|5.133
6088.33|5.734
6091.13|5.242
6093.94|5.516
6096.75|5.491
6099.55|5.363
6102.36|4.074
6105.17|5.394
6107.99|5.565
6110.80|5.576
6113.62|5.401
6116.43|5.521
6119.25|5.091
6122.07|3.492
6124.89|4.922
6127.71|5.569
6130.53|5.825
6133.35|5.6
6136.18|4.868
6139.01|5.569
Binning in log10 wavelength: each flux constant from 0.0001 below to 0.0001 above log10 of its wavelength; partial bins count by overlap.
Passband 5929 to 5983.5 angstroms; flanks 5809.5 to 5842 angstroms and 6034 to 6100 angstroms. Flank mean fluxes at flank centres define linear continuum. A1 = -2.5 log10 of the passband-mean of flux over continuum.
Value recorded 0.09 mag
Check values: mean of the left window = 5.14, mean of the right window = 5.46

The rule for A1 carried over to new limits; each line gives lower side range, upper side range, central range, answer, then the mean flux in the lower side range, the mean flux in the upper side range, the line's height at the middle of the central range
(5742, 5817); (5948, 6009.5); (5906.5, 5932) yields 0.089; 5.01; 5.03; 5.02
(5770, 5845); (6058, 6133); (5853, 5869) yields 0.112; 5.09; 5.32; 5.13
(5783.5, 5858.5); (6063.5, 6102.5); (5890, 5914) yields 0.437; 5.07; 5.41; 5.18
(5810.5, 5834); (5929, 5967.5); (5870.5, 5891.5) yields 0.338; 5.11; 4.86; 4.99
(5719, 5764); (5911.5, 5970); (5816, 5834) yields -0.057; 4.86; 4.8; 4.84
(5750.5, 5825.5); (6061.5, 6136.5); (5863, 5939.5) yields 0.250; 5.03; 5.31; 5.13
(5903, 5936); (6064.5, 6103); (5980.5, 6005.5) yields -0.049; 4.61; 5.39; 4.96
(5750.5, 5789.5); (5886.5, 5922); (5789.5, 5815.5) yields -0.146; 4.89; 3.6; 4.58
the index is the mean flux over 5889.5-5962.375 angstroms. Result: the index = 4.33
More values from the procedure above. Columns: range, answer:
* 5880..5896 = 2.72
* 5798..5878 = 5.01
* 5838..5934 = 4.25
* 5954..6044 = 5.12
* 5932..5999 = 4.97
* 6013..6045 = 5.25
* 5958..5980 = 4.94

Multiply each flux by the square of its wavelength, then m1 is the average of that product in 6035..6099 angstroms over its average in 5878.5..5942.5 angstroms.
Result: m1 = 1.44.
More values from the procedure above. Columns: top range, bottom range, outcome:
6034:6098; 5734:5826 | 1.20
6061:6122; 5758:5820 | 1.18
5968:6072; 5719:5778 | 1.17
